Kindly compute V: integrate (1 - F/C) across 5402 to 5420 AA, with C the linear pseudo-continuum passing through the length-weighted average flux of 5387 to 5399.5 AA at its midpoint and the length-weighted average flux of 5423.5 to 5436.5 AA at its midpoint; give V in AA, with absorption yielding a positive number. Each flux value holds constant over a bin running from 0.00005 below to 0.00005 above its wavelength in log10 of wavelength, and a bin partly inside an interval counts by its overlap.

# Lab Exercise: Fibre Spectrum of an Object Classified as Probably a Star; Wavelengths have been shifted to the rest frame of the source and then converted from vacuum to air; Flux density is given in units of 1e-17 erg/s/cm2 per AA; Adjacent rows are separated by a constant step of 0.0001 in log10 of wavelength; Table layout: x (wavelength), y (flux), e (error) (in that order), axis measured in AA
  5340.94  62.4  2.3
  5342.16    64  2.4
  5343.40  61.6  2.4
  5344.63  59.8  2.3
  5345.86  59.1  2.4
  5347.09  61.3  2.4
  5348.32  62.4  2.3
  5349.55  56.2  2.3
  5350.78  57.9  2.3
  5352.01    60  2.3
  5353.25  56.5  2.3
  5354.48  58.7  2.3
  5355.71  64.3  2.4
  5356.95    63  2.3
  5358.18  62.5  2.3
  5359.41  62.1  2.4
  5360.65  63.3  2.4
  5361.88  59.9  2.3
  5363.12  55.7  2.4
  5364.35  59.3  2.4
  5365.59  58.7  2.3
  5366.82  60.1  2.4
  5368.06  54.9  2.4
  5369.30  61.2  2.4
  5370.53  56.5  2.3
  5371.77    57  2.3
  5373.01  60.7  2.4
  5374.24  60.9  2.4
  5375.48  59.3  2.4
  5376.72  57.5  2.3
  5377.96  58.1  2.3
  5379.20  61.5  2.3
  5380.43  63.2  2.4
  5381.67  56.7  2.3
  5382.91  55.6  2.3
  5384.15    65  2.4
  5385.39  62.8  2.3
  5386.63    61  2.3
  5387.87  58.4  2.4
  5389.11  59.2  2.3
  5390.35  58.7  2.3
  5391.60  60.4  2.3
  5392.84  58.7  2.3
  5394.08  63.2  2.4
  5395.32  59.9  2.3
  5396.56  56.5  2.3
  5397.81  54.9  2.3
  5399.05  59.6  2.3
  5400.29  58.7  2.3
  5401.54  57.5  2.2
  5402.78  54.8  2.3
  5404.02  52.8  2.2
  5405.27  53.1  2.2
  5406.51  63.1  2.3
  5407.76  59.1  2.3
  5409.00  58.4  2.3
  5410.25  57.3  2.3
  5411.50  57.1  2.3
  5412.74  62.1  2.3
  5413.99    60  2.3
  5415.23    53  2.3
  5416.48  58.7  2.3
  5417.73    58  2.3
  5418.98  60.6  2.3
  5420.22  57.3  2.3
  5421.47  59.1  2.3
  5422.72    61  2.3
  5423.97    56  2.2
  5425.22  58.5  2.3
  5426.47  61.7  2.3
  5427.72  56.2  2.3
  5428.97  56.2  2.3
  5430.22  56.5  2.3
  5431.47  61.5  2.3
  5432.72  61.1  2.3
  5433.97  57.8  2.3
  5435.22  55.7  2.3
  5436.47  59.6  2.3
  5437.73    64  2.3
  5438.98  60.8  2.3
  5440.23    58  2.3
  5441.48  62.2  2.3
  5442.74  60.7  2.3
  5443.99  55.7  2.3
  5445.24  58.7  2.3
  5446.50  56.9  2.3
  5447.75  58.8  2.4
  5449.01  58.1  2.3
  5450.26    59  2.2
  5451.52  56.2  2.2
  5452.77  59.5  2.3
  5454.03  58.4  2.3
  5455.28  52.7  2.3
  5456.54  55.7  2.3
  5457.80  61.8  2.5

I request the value 0.3 AA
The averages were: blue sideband 59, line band 57.7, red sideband 58.2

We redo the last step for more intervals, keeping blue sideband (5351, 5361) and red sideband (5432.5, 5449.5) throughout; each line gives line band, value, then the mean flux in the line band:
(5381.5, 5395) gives 0.06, 60.1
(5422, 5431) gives 0.20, 58.1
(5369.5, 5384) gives 0.36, 59.1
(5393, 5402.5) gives 0.26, 58.5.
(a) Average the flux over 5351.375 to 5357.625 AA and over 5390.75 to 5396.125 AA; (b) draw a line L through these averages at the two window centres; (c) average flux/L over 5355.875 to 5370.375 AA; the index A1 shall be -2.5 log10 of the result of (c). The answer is 0.01 mag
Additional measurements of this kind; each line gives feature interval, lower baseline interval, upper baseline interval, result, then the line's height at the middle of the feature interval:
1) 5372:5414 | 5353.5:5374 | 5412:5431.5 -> 0.00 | 59.1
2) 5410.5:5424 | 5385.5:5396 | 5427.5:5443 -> 0.02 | 59.6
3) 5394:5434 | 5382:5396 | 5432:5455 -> 0.03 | 59.6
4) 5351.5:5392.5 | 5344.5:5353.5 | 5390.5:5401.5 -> -0.01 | 59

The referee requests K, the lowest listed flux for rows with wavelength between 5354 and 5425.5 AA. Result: 52.8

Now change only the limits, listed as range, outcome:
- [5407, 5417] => 53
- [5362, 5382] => 54.9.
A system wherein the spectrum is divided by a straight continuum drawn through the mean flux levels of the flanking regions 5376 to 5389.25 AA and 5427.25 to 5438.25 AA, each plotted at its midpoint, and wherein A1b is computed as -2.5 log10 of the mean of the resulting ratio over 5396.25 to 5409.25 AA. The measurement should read 0.04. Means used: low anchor 59.9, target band 57.1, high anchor 58.7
